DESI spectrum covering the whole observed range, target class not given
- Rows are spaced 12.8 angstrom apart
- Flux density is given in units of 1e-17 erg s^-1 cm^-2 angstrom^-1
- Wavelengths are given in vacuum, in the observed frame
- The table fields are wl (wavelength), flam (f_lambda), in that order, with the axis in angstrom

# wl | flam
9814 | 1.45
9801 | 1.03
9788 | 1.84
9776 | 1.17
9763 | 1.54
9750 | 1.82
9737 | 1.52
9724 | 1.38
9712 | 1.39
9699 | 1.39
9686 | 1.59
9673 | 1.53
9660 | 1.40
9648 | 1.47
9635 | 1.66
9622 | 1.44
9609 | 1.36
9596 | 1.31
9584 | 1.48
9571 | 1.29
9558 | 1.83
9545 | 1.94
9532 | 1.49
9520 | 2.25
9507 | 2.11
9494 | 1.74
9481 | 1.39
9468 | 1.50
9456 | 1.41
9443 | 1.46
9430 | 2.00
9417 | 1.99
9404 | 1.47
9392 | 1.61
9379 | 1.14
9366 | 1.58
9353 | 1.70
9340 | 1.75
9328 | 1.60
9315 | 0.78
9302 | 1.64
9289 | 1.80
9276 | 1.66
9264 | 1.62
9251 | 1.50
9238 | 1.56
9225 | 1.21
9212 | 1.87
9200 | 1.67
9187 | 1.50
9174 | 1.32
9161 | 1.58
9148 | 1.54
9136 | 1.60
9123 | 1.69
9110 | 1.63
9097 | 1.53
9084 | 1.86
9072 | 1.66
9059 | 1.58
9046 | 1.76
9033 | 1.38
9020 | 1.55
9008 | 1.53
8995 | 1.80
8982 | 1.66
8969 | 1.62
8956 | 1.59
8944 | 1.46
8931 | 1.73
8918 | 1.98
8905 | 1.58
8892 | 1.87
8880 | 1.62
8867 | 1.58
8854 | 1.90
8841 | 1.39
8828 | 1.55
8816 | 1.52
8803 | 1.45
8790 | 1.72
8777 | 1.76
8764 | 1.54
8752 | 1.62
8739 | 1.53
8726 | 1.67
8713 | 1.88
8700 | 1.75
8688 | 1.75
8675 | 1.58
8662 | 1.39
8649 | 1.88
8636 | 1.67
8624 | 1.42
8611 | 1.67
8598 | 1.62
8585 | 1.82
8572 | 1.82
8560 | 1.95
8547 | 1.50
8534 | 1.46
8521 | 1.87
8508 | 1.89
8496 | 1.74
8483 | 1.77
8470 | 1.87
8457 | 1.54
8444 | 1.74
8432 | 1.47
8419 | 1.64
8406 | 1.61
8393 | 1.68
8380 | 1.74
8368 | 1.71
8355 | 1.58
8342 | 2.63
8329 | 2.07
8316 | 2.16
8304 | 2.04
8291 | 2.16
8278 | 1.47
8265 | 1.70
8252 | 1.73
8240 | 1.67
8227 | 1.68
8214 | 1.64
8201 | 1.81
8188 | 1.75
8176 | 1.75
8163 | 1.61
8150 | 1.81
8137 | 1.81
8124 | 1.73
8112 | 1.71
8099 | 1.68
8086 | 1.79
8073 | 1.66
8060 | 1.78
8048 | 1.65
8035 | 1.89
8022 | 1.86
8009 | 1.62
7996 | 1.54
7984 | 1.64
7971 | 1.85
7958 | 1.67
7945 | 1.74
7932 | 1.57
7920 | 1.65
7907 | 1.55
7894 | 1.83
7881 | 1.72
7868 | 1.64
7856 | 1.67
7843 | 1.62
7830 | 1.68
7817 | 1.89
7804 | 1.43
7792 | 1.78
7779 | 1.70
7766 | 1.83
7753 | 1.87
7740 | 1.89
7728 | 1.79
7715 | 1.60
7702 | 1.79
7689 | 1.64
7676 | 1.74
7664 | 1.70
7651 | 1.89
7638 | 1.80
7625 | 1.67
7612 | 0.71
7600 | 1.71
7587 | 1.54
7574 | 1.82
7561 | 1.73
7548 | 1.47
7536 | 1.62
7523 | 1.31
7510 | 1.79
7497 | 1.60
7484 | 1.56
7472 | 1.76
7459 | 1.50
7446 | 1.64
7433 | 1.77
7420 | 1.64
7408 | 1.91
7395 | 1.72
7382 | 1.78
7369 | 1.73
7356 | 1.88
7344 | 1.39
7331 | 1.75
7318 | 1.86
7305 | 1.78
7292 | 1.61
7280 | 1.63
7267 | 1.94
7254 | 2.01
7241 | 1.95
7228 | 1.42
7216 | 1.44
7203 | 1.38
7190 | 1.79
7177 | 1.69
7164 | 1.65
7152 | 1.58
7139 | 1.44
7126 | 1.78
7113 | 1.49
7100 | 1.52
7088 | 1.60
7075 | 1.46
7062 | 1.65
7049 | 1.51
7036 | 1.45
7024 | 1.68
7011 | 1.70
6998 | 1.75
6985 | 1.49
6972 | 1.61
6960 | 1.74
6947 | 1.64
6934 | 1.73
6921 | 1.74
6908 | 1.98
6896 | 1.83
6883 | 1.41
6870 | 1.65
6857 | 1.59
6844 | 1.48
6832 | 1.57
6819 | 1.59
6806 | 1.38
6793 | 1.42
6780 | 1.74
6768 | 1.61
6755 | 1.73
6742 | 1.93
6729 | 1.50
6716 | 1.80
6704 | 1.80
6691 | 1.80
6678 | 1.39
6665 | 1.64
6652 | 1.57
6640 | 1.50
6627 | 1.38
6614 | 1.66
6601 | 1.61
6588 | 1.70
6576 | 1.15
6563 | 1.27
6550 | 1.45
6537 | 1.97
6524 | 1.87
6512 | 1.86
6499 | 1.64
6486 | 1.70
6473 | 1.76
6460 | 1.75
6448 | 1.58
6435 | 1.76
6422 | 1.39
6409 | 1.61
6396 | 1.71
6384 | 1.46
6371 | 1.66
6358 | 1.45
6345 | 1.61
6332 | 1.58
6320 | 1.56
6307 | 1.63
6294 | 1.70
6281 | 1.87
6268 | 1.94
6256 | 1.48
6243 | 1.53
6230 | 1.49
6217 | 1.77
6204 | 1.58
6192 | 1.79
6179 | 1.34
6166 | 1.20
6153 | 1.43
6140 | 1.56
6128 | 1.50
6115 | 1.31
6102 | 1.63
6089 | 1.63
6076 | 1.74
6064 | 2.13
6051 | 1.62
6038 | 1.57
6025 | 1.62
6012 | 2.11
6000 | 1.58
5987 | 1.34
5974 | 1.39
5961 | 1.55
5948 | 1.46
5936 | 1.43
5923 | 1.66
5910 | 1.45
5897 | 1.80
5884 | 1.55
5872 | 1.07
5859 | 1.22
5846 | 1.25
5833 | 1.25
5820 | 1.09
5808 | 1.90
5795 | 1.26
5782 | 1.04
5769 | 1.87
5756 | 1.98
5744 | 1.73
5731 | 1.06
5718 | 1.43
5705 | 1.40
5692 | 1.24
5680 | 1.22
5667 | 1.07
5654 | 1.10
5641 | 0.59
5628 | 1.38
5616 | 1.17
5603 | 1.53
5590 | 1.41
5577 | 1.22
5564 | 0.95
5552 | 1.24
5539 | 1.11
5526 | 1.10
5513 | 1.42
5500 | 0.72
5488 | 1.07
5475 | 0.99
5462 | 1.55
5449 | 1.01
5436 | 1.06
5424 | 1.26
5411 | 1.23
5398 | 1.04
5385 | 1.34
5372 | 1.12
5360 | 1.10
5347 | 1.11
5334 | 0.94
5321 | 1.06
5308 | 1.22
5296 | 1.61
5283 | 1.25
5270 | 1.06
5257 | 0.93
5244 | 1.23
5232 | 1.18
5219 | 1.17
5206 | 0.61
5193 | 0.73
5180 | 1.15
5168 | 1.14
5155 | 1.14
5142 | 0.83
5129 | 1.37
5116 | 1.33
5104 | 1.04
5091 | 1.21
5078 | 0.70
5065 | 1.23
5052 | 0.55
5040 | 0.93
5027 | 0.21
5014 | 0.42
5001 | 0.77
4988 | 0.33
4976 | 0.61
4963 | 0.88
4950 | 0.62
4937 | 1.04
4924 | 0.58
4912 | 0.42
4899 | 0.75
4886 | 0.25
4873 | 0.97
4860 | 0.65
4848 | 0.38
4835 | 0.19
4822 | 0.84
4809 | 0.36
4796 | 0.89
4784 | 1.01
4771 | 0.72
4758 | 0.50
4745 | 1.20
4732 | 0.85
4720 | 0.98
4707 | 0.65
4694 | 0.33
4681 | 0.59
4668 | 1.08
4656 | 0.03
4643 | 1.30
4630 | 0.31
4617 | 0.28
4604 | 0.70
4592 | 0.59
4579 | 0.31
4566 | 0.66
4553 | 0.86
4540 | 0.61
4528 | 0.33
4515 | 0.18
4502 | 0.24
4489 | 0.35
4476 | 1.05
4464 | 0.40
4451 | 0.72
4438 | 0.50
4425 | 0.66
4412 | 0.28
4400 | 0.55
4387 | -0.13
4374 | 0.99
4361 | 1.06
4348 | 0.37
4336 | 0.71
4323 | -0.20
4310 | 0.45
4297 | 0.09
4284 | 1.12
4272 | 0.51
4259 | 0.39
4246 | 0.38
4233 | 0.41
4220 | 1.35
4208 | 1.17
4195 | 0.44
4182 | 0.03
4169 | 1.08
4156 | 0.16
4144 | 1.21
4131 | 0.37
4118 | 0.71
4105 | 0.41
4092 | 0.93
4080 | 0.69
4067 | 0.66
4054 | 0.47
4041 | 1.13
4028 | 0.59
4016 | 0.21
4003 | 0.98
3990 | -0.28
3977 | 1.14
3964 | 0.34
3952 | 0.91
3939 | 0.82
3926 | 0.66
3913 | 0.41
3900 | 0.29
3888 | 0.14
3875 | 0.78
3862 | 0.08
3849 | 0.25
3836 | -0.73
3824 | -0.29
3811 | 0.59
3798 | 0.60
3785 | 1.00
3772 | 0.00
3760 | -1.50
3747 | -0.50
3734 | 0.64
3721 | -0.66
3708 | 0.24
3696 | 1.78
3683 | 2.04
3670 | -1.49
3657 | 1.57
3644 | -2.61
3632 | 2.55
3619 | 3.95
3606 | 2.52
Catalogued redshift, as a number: 0.266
